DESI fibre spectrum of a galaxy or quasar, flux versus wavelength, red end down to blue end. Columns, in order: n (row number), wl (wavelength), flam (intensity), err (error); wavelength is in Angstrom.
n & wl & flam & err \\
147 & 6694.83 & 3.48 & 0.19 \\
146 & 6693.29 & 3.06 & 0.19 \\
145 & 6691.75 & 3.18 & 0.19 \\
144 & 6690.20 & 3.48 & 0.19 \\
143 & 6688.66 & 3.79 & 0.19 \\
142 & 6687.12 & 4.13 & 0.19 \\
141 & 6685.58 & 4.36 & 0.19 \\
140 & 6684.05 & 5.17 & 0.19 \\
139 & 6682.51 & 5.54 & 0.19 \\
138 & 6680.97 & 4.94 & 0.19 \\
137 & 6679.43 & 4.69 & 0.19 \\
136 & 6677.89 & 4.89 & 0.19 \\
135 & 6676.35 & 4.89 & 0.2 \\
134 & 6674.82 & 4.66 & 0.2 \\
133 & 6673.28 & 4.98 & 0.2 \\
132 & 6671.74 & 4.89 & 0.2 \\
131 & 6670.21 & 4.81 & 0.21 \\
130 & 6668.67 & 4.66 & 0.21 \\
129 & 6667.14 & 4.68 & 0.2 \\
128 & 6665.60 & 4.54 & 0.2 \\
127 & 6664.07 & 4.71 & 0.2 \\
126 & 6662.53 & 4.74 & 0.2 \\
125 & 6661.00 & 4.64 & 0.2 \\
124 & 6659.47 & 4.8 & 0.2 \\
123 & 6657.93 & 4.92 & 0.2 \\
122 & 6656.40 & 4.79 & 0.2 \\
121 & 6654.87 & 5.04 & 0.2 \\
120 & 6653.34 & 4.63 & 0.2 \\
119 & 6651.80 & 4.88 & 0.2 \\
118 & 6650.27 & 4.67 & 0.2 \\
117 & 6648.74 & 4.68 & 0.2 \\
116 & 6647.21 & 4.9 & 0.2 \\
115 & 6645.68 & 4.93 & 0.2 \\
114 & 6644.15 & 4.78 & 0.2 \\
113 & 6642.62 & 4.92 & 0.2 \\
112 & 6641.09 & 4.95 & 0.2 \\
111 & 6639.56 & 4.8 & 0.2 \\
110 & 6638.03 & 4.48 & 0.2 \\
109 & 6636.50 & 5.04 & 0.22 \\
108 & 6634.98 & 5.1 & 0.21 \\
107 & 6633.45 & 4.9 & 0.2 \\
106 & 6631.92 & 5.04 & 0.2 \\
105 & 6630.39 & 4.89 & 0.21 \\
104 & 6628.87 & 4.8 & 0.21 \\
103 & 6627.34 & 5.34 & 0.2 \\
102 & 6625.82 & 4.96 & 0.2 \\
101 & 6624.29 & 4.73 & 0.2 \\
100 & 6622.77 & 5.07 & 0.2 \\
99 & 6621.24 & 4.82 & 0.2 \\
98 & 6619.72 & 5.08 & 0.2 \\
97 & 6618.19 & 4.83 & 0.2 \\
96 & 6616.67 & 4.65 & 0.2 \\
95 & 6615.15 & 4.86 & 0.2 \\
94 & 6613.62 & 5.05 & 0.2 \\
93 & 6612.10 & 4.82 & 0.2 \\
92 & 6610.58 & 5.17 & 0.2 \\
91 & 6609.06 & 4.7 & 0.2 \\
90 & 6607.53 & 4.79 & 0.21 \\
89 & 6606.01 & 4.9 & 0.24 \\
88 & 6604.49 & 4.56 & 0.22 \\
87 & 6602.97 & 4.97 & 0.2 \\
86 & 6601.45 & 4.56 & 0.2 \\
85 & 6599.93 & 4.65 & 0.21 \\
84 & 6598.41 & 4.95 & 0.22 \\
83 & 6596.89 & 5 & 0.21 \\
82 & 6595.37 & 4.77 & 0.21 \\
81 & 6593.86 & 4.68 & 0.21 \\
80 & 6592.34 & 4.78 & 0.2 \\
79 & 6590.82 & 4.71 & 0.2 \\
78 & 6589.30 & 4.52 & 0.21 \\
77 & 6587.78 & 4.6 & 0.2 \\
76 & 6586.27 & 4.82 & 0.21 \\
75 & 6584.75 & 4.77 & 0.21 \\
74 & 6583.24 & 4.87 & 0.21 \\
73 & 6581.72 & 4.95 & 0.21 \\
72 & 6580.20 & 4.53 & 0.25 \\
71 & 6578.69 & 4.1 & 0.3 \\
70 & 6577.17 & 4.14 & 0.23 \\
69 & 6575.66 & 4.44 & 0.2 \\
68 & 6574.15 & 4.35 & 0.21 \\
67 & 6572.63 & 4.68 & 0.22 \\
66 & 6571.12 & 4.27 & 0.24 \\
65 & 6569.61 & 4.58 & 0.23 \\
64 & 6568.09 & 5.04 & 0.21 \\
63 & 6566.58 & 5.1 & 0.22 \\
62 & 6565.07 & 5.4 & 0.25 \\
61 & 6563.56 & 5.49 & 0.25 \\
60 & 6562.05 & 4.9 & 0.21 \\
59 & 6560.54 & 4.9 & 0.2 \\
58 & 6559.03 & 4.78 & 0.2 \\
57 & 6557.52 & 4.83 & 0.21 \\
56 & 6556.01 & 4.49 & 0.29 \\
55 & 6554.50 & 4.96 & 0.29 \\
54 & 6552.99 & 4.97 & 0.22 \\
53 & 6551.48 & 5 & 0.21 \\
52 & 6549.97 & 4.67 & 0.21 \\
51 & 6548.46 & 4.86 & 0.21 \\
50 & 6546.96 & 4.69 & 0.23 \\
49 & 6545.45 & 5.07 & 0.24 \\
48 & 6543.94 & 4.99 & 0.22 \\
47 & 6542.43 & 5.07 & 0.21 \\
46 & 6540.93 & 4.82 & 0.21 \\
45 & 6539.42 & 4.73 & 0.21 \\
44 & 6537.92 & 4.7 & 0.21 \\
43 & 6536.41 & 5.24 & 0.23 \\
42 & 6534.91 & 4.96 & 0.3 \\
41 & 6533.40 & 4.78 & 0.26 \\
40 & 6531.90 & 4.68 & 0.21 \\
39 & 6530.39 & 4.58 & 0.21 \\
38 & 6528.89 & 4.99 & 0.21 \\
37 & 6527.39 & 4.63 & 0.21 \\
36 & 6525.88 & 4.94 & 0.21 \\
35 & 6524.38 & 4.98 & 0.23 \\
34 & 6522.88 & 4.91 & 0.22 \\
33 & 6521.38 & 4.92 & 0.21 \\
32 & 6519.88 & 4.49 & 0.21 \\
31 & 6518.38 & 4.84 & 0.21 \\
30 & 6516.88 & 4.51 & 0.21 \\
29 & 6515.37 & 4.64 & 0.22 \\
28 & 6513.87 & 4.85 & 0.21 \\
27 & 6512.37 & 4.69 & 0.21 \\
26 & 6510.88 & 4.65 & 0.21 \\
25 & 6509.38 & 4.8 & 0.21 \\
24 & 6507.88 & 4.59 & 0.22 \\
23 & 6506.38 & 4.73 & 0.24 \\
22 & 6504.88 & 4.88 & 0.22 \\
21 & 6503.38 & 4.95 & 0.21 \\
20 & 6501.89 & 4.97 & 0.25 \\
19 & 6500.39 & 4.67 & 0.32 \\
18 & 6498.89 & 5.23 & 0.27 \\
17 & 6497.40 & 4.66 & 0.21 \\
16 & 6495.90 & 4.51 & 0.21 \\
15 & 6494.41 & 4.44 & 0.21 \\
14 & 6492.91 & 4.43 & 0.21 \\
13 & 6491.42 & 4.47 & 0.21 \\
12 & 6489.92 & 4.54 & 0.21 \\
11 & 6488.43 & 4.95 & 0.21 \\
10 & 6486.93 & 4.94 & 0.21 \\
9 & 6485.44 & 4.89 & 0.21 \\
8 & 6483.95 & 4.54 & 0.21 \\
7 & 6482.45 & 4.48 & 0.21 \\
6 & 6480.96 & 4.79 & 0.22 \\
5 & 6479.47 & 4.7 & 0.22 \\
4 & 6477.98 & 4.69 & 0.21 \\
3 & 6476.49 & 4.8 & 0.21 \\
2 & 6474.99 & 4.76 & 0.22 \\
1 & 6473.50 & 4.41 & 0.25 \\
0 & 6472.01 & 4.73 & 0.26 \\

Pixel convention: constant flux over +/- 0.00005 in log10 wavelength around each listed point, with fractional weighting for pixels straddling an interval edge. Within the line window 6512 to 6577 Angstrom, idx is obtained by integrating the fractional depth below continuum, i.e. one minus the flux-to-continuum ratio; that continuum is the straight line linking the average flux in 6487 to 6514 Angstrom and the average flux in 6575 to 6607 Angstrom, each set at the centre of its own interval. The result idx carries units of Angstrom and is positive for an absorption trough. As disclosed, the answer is -1.6 Angstrom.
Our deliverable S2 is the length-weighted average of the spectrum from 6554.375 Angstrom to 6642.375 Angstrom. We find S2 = 4.81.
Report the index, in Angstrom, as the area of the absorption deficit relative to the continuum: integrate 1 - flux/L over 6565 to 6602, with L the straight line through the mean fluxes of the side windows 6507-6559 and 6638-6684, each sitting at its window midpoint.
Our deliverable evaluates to 1.1 Angstrom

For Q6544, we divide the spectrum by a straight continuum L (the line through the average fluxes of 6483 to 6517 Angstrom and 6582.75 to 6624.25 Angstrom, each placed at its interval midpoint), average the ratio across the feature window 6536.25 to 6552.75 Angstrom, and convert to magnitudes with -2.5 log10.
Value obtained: -0.028 mag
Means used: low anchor 4.72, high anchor 4.81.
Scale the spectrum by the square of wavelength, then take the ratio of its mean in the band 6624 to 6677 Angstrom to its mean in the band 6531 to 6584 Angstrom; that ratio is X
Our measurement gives 1.04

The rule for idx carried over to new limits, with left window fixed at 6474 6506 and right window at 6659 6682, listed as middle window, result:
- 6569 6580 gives 0.9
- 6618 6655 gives -0.9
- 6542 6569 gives -1.2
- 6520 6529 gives -0.2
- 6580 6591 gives 0.0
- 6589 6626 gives -0.5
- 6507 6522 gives 0.1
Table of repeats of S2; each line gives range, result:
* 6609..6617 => 4.9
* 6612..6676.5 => 4.85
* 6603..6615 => 4.86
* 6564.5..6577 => 4.7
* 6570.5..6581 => 4.36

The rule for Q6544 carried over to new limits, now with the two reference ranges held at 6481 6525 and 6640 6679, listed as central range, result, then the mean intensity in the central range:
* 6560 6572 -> -0.05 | 4.96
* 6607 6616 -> -0.03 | 4.9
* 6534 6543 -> -0.04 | 4.92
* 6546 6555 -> -0.02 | 4.86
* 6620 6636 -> -0.04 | 4.97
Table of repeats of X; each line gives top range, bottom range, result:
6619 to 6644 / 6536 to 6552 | 1.04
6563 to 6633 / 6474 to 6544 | 1.04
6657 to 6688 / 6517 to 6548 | 1.03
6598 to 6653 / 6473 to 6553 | 1.05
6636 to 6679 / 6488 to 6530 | 1.06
